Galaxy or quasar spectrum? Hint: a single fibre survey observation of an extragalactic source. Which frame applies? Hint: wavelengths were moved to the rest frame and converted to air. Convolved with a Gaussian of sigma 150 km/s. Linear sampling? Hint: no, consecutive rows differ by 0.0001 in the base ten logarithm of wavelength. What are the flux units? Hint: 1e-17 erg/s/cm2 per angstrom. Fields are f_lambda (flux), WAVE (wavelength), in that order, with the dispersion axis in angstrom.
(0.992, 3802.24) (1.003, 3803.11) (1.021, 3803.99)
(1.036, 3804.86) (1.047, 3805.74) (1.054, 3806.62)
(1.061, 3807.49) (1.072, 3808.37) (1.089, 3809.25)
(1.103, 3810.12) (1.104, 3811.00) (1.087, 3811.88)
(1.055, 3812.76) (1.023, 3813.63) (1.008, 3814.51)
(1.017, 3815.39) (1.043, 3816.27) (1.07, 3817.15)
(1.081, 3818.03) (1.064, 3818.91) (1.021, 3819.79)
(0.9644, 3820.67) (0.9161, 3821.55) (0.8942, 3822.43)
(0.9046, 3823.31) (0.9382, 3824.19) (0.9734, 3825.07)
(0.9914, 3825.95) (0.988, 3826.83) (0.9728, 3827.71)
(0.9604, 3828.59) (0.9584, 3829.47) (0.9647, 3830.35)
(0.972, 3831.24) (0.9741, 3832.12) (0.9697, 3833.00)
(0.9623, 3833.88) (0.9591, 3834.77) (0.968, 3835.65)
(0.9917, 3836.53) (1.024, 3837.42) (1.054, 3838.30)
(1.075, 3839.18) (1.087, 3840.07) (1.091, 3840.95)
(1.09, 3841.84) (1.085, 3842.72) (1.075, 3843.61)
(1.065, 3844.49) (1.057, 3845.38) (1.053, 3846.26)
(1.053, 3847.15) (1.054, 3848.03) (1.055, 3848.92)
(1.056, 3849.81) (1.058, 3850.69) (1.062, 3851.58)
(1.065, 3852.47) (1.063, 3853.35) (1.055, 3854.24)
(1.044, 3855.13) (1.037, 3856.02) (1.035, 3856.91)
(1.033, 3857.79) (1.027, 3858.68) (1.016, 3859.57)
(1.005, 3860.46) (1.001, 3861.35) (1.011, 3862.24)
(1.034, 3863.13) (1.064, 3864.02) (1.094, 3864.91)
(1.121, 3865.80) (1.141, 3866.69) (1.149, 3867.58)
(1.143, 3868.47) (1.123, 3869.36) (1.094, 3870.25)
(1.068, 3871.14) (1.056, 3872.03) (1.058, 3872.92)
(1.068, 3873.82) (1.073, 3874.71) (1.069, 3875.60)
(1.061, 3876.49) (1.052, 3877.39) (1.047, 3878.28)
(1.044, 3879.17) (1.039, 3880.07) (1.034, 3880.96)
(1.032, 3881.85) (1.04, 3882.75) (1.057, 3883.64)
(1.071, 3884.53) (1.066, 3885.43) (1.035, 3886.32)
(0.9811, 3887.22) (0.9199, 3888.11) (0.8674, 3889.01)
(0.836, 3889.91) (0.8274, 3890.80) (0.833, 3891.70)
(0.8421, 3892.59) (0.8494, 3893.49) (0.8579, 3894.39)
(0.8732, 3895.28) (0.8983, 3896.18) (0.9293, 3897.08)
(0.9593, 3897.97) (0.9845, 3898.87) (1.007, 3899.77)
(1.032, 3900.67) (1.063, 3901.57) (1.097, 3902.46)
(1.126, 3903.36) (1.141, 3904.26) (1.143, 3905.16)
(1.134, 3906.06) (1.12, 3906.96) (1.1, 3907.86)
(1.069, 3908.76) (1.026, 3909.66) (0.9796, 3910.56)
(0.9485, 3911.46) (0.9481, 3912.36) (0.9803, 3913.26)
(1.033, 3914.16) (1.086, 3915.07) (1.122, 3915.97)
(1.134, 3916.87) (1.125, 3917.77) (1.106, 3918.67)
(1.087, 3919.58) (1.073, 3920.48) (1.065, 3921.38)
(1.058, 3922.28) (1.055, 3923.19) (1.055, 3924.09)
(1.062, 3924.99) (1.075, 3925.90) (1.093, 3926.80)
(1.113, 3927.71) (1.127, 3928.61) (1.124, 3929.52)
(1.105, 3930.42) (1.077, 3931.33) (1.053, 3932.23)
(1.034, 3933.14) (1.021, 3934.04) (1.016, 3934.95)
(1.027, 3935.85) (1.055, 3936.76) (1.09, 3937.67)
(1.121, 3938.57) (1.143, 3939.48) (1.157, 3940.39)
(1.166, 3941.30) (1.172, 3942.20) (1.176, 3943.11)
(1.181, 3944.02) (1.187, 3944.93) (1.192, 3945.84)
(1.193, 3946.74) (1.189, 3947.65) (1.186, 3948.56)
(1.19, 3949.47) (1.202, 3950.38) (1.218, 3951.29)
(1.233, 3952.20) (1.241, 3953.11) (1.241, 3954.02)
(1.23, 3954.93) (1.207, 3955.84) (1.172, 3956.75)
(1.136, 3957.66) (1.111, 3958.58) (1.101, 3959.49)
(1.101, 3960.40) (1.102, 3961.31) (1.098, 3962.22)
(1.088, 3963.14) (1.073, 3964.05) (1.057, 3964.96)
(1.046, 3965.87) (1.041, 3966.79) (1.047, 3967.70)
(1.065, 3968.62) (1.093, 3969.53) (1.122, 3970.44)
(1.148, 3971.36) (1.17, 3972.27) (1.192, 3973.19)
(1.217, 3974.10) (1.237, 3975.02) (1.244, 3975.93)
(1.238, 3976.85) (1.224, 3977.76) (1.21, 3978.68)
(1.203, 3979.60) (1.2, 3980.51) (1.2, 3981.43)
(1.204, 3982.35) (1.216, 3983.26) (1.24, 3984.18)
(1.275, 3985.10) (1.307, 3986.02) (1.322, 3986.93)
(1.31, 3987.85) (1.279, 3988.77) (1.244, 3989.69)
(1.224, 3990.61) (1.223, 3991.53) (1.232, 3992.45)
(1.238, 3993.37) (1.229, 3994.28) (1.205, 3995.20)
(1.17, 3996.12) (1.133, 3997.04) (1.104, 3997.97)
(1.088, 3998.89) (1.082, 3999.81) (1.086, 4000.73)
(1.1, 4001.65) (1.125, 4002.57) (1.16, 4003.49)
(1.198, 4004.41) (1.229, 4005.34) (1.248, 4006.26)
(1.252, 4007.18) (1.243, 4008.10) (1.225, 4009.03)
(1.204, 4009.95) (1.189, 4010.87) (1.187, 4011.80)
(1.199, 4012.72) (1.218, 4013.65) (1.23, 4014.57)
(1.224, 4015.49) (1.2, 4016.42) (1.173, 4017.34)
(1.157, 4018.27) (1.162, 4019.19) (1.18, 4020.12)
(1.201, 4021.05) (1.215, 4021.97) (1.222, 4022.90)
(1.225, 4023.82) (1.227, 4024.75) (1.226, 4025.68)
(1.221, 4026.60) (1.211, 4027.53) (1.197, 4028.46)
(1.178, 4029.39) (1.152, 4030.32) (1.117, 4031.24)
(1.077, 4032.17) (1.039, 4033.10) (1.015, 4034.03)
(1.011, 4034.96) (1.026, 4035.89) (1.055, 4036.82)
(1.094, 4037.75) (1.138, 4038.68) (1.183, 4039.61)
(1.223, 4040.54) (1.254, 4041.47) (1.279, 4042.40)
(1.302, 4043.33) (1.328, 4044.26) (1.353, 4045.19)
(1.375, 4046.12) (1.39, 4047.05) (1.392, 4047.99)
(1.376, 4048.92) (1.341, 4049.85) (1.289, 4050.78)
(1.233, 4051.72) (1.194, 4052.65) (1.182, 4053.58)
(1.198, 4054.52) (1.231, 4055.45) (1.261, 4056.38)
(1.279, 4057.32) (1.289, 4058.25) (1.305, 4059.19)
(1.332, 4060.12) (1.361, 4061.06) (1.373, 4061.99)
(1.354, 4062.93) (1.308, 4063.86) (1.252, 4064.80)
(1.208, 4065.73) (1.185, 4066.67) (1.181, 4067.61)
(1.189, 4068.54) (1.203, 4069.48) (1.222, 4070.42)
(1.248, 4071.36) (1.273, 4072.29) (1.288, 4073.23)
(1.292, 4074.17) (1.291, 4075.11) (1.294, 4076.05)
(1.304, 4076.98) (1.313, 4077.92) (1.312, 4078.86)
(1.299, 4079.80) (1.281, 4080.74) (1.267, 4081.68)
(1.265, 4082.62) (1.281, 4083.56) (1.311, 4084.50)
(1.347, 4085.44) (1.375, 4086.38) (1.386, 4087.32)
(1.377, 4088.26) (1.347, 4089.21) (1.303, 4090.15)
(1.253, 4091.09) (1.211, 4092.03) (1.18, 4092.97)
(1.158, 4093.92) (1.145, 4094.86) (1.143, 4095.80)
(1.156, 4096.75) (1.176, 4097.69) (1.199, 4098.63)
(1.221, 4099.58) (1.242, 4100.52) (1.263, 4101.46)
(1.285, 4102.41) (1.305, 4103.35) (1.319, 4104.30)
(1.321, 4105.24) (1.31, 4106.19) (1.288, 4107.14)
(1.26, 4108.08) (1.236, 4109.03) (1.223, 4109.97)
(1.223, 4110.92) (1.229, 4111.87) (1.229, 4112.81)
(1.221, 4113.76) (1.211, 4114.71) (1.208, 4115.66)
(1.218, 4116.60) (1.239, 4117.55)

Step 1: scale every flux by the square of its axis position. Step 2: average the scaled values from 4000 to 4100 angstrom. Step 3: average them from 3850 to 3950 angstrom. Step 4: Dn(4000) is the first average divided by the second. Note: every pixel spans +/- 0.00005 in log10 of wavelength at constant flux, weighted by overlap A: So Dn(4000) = 1.3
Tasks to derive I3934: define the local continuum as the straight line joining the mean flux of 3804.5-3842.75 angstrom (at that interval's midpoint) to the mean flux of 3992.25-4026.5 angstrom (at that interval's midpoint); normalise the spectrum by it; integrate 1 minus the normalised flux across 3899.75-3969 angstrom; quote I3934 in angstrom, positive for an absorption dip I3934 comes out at 0.9 angstrom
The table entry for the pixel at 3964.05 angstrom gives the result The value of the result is 1.073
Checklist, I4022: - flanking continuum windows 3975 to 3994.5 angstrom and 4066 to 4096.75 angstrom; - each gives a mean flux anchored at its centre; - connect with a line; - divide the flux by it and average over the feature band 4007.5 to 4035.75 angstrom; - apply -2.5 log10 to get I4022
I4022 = 0.07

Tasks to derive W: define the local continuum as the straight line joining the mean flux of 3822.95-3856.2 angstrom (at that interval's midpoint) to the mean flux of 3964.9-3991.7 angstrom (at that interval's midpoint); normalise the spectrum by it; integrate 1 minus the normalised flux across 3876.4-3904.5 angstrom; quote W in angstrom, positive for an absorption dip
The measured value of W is 2.7 angstrom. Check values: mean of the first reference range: 1.02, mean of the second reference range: 1.19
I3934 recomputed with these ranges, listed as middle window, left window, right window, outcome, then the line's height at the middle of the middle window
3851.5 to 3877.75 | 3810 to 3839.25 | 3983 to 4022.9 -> -0.5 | 1.05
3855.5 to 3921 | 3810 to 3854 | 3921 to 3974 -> 2.5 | 1.07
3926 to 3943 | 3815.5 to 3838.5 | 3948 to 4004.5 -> 0.4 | 1.12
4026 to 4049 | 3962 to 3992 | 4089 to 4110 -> 0.3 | 1.21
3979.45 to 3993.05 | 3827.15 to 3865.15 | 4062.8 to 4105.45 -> -0.9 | 1.17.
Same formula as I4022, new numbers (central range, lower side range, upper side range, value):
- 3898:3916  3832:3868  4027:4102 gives 0.05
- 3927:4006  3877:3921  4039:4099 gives -0.04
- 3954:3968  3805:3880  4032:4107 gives 0.04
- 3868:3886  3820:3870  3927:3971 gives -0.01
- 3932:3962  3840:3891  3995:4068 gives -0.02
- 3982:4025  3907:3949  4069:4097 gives -0.02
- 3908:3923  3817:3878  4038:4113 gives 0.05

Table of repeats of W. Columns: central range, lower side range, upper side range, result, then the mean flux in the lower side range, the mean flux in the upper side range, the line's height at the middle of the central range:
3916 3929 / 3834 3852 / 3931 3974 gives 0.2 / 1.05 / 1.13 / 1.11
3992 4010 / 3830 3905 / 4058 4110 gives 0.0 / 1.03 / 1.27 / 1.18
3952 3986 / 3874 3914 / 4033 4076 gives -1.5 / 1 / 1.25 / 1.12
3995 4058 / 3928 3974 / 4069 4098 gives 0.6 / 1.13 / 1.27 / 1.21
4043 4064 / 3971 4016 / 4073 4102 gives -1.0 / 1.21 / 1.27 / 1.25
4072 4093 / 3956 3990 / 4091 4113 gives -1.3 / 1.17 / 1.23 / 1.22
